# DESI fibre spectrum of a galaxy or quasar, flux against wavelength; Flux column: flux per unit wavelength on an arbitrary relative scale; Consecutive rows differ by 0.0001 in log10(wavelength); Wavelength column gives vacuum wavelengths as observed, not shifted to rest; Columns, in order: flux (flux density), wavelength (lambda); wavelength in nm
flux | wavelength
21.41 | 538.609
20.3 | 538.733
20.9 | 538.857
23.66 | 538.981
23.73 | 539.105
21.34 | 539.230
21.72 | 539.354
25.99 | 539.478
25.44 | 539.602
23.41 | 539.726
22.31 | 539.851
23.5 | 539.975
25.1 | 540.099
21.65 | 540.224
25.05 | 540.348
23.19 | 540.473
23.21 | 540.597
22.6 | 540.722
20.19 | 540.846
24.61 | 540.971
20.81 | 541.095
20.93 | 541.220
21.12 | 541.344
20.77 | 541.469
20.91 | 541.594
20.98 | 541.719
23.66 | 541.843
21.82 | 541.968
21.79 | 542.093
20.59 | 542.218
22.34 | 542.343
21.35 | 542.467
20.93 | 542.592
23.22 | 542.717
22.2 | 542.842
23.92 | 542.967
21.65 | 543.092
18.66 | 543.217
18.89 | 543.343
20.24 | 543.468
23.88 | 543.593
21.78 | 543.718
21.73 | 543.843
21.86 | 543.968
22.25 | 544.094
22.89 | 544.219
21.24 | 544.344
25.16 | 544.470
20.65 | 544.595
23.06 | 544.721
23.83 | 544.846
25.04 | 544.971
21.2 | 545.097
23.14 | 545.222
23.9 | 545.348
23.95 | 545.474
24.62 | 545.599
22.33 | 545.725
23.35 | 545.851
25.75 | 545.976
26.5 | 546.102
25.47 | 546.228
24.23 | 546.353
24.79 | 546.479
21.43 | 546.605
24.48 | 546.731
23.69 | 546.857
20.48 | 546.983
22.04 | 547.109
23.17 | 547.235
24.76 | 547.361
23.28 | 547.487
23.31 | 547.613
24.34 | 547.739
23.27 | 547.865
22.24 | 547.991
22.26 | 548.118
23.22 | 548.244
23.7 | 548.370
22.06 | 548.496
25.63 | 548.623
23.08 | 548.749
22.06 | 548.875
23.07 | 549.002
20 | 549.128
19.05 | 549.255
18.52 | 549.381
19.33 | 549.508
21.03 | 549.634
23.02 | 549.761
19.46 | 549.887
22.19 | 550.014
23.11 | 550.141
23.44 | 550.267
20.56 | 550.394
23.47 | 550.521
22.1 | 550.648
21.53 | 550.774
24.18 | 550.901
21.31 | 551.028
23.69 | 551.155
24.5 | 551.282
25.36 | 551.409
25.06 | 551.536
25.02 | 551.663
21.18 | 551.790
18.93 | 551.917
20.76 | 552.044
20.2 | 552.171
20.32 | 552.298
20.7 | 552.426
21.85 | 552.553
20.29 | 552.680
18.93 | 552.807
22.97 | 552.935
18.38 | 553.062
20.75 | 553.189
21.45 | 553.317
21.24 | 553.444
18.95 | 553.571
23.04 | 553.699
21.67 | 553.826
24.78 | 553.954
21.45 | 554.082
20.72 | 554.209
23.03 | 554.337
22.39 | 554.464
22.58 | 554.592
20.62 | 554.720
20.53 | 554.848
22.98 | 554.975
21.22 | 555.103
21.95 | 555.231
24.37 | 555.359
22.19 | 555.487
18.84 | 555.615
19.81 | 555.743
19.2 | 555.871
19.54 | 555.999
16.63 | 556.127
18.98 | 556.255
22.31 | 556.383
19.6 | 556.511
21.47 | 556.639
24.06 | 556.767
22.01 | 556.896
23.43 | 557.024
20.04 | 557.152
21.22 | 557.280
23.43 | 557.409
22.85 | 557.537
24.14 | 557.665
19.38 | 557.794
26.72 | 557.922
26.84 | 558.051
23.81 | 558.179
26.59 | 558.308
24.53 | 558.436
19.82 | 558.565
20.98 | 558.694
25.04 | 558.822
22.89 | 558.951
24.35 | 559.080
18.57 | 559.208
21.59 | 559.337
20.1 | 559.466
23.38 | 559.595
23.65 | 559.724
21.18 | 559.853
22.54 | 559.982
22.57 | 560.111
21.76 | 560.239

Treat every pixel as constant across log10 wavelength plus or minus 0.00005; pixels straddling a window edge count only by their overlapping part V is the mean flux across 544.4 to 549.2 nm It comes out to 23.4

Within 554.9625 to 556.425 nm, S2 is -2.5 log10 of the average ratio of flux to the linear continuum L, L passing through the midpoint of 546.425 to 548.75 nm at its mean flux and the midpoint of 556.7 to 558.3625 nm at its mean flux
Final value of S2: 0.14 mag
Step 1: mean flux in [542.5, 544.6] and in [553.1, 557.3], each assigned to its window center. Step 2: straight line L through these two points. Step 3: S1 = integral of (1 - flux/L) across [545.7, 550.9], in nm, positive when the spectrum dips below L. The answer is -0.26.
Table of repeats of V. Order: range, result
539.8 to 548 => 22.7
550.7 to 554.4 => 21.8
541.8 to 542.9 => 22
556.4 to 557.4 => 21.8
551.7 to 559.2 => 21.7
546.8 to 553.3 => 22.1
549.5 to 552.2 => 22.3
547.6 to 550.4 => 22.1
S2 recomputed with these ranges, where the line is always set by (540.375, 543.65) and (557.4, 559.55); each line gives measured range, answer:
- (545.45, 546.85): -0.10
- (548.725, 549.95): 0.08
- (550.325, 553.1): 0.03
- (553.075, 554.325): 0.06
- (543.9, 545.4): -0.04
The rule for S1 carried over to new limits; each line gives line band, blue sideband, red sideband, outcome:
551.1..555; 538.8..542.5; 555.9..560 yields 0.098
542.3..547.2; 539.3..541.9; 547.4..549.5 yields -0.051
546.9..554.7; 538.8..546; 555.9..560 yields 0.108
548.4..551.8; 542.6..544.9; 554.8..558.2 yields -0.075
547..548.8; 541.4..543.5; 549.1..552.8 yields -0.137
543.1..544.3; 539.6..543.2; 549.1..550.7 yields 0.034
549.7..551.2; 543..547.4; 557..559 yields 0.047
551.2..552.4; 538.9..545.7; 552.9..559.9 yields -0.014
